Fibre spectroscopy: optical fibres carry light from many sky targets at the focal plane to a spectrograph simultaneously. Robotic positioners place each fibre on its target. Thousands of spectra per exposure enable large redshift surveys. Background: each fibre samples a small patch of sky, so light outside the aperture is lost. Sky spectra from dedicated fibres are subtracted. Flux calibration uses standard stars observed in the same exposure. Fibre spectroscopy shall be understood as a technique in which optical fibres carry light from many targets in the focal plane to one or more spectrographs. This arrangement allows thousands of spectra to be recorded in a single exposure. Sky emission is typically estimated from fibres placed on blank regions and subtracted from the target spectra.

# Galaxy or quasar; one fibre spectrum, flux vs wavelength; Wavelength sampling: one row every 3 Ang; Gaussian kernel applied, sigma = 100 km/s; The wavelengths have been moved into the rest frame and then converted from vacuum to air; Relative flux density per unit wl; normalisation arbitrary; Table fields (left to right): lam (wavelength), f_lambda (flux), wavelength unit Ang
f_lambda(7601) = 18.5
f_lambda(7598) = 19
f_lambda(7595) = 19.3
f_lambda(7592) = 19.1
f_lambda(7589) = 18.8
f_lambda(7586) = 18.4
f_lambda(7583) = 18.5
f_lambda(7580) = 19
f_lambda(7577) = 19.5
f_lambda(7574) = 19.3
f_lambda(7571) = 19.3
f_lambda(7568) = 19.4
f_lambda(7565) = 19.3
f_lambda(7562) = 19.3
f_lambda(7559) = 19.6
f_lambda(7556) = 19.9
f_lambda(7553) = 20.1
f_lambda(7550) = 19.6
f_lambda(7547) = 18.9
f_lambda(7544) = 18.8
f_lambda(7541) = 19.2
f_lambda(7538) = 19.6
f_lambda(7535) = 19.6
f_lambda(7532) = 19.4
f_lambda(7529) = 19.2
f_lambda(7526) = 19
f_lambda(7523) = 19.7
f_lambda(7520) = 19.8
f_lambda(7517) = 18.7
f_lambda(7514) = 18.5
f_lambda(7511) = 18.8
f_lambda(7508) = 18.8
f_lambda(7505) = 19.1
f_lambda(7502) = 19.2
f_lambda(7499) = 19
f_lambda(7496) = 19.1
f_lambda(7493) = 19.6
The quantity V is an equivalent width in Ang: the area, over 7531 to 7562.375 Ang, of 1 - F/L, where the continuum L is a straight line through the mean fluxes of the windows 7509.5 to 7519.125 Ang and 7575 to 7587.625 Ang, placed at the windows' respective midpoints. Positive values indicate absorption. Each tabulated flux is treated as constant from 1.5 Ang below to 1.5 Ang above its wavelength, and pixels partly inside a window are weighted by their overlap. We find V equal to -1.1 Ang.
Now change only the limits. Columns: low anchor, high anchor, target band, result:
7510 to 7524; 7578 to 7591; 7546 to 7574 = -0.94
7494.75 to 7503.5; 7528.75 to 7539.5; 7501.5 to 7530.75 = 0.31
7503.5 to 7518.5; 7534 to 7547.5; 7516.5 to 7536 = -0.37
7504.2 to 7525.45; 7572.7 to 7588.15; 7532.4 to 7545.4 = -0.21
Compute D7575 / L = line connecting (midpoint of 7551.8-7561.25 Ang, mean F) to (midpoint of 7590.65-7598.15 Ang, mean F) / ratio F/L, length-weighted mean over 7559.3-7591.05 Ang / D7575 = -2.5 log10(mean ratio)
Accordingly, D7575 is 0.02 mag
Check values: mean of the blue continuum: 19.8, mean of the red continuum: 19.2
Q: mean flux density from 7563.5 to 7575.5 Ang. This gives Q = 19.3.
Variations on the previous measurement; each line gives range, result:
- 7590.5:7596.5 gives 19.2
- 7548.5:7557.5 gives 19.9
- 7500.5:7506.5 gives 19.2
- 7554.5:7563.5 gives 19.6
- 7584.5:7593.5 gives 18.8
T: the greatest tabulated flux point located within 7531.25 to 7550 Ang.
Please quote 19.6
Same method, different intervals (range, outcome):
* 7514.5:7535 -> 19.8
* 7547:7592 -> 20.1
